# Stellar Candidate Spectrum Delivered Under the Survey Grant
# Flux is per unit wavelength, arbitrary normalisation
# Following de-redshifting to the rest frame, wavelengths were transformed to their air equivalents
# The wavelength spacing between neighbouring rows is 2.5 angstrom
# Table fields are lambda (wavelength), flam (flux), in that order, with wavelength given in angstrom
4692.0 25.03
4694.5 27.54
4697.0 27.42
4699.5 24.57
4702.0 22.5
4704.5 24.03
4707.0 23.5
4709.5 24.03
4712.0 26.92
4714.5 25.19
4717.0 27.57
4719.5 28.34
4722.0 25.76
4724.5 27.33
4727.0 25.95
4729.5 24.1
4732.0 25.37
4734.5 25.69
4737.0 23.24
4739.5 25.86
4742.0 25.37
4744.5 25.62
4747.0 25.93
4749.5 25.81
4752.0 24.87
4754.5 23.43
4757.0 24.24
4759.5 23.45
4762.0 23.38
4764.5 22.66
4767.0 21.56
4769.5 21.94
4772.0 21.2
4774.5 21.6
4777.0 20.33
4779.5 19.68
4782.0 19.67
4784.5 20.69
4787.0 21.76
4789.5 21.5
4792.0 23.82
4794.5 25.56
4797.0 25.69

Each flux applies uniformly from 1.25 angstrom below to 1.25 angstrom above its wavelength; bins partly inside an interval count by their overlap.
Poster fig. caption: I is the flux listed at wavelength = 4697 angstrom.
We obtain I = 27.42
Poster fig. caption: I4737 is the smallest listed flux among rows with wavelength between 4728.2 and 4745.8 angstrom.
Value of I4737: 23.24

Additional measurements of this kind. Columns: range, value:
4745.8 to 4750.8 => 25.81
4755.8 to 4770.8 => 21.56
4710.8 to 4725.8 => 25.19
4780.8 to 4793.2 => 19.67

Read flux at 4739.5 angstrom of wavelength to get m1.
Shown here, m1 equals 25.86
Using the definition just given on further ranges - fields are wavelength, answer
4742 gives 25.37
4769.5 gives 21.94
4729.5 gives 24.1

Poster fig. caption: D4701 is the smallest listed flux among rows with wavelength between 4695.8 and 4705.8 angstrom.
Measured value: 22.5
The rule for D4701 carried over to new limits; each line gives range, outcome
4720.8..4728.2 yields 25.76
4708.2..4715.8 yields 24.03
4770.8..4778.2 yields 20.33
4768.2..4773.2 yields 21.2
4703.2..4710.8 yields 23.5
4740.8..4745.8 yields 25.37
